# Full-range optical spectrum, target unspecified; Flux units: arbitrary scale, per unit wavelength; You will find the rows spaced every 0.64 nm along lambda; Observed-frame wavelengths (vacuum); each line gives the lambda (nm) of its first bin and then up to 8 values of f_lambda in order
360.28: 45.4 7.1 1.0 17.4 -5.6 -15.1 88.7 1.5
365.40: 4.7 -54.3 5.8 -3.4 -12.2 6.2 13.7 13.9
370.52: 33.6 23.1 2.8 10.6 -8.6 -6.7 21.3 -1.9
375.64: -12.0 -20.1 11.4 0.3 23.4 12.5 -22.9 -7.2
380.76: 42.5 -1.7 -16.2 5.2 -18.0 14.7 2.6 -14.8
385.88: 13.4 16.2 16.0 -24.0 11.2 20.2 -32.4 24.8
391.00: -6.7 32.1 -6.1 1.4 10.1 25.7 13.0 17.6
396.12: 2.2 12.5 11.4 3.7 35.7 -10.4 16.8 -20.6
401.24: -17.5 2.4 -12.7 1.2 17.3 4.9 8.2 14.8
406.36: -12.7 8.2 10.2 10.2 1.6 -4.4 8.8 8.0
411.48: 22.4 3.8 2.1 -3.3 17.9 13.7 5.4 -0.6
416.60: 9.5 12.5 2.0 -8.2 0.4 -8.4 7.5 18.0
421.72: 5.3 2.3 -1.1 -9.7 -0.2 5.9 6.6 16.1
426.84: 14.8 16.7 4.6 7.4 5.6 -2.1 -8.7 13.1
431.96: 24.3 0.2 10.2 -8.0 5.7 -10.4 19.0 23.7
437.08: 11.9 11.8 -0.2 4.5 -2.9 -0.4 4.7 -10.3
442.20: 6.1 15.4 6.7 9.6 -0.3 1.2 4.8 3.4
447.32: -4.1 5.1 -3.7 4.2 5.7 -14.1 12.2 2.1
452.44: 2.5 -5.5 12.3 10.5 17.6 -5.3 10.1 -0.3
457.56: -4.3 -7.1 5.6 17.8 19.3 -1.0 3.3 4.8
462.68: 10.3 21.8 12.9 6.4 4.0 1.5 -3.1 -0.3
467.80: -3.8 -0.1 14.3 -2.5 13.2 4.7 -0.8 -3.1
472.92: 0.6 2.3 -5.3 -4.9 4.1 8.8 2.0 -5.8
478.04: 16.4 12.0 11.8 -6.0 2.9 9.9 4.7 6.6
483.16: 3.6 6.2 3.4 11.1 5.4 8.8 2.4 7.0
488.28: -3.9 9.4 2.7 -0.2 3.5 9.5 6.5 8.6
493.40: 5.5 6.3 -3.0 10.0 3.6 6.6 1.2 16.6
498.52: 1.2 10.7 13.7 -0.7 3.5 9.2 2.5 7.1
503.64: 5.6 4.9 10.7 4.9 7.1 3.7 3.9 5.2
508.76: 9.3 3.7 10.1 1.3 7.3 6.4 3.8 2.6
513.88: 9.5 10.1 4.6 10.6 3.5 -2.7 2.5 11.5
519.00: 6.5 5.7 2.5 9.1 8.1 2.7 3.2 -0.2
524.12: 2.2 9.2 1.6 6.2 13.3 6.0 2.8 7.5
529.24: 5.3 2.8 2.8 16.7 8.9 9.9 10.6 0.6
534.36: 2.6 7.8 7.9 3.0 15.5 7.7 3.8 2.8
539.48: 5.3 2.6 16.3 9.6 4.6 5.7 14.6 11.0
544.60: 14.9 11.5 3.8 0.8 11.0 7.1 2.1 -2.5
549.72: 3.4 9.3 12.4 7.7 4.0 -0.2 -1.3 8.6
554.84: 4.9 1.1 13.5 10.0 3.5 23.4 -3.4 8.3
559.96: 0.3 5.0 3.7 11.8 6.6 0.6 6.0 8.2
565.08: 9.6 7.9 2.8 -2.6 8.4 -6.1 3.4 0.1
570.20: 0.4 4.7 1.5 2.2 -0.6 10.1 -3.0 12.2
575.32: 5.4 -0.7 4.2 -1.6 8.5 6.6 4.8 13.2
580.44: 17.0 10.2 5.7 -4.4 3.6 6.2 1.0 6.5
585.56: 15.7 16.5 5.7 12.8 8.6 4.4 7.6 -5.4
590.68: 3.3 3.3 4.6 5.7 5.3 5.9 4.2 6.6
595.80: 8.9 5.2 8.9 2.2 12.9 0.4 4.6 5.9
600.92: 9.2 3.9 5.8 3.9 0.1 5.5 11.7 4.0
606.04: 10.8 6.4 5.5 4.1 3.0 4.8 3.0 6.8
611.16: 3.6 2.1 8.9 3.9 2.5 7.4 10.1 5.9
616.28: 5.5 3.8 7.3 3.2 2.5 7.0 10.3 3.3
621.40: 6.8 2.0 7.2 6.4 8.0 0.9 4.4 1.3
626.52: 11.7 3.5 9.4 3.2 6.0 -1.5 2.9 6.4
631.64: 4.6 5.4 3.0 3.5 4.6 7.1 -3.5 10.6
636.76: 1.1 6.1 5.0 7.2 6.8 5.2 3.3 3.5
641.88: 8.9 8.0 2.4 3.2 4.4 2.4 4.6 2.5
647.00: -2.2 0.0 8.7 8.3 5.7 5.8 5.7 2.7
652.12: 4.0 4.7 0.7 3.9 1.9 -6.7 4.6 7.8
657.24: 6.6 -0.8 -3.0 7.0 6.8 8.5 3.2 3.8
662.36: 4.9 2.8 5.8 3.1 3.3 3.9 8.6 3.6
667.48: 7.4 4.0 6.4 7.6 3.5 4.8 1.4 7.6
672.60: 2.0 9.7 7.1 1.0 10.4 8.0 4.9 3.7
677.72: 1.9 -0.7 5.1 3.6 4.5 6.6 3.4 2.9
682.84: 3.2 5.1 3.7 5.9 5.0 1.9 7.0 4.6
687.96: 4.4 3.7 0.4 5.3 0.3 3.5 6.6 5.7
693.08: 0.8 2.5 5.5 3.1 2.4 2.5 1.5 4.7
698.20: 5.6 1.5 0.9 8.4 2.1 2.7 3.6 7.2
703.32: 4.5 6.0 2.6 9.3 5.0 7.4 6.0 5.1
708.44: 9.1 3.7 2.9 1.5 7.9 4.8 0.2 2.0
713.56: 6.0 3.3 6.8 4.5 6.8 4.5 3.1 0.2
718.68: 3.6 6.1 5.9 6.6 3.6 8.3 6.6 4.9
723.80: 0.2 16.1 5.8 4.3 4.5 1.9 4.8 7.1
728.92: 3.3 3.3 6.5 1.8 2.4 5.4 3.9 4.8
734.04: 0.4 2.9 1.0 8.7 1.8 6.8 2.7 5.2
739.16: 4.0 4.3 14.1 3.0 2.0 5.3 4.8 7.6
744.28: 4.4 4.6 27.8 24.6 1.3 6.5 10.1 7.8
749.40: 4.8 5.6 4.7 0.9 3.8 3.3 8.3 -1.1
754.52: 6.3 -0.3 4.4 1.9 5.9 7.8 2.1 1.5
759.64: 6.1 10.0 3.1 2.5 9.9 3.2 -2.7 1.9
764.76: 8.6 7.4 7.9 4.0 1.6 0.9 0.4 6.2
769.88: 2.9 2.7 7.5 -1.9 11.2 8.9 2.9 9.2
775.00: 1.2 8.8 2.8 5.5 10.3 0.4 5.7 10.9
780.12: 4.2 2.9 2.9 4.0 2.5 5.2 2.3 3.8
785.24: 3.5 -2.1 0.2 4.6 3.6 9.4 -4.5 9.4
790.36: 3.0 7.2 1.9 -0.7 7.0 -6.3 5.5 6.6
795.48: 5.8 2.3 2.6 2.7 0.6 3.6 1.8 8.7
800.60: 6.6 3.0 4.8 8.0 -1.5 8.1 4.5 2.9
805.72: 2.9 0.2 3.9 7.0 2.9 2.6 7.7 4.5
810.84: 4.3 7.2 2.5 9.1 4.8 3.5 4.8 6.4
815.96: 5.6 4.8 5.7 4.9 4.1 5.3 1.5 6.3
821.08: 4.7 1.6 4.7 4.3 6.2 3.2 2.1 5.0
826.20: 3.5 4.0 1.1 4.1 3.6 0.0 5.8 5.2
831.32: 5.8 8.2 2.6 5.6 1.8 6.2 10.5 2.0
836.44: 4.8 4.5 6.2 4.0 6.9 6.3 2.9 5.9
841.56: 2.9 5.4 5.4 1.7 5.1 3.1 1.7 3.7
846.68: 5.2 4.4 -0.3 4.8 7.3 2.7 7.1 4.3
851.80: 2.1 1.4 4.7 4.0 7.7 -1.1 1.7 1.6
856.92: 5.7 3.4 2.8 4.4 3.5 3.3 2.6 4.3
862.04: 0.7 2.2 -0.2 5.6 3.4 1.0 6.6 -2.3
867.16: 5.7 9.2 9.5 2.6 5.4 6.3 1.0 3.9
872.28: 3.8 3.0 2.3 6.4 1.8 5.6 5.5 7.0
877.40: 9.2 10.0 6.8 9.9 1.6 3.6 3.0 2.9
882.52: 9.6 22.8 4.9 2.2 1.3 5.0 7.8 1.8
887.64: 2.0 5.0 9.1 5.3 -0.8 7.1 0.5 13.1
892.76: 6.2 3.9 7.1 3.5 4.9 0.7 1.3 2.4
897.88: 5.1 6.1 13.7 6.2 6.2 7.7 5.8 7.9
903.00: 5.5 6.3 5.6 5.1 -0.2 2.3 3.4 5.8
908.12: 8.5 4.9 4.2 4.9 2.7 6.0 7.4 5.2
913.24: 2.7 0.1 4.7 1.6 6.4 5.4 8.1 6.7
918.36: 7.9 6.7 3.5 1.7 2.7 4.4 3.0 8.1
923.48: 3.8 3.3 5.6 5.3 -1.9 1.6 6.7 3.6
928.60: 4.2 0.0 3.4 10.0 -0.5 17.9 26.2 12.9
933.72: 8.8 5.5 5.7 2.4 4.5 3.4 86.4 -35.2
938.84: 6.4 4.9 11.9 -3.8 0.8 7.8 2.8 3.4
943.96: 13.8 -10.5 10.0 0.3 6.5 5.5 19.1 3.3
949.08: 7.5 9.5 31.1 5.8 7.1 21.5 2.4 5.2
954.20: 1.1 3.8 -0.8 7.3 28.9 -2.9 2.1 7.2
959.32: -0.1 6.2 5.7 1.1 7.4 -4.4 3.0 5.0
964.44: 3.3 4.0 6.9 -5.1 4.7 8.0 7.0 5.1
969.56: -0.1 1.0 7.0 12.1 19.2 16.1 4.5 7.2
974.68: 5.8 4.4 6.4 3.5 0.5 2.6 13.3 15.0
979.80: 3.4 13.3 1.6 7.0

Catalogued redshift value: 1.000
